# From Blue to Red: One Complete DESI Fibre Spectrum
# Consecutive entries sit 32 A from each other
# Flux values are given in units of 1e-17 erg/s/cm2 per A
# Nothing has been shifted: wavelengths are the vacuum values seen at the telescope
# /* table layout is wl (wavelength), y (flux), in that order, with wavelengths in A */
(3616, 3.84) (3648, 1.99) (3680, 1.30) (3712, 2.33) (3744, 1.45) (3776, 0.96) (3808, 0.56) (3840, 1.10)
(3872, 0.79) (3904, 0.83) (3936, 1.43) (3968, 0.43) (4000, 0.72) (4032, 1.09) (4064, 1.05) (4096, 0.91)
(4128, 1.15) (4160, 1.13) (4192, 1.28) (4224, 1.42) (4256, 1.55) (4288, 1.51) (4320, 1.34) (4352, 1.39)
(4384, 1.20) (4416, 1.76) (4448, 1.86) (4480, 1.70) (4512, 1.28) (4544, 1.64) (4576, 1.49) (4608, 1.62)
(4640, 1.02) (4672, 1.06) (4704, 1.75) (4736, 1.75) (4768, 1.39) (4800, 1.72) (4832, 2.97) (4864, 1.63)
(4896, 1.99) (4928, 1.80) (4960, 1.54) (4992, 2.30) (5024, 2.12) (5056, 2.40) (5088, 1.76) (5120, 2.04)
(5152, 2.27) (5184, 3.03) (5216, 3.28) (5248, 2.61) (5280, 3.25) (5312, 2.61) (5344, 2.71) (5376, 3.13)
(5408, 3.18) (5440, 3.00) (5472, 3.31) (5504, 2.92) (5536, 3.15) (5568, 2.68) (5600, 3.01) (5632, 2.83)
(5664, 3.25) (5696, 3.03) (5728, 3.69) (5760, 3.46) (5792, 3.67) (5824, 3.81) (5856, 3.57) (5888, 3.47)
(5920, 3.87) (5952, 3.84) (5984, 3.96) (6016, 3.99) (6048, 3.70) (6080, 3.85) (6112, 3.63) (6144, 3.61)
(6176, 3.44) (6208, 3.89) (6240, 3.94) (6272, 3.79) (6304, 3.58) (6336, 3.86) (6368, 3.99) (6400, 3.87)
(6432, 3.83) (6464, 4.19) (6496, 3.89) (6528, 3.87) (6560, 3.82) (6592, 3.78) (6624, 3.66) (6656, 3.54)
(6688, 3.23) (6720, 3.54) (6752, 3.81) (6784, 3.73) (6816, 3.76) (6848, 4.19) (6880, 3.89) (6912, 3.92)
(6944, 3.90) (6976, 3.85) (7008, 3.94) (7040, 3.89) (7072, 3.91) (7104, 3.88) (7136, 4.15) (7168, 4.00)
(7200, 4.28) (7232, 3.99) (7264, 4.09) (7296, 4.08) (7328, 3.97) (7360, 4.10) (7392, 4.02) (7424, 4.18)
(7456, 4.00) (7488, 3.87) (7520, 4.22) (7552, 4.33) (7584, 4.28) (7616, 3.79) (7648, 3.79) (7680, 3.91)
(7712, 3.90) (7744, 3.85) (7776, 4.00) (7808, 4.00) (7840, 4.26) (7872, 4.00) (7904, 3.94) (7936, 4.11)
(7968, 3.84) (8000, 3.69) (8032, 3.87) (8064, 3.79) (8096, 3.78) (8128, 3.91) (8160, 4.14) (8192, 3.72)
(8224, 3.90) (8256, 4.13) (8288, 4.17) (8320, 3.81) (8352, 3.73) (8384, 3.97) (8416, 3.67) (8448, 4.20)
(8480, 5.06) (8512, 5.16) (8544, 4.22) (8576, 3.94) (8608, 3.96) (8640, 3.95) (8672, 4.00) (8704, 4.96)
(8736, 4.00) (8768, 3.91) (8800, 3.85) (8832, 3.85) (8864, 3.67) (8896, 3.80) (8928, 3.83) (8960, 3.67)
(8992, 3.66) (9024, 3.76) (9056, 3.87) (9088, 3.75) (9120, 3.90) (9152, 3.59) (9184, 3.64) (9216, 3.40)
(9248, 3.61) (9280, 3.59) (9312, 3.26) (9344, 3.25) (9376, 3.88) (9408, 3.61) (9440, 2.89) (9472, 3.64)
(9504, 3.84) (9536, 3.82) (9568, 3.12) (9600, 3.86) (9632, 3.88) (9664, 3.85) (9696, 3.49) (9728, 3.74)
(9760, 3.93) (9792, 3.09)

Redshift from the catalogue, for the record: 0.293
